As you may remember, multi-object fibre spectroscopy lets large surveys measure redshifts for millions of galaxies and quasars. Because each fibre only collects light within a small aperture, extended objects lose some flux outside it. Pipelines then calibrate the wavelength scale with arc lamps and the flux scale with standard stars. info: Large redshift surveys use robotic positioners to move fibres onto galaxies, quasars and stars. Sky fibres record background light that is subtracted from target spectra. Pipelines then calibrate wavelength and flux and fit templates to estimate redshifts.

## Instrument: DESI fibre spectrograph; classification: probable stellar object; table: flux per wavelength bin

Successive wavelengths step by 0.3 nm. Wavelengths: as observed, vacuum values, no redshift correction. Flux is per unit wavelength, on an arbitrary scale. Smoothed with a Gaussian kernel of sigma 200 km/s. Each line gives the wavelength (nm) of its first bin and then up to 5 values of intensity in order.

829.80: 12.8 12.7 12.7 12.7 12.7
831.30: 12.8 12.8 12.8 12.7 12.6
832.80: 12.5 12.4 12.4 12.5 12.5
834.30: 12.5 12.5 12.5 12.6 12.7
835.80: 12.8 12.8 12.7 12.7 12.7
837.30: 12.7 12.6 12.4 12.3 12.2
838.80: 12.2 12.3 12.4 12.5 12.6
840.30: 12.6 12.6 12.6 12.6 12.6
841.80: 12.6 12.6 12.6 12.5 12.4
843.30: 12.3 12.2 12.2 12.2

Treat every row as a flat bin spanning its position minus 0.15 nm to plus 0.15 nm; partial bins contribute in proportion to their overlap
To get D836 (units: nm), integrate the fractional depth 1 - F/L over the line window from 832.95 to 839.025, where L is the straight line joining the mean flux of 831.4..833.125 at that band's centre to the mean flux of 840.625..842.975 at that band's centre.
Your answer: 0.044 nm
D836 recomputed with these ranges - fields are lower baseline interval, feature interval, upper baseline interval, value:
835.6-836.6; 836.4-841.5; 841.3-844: 0.05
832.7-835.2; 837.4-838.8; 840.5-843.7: 0.01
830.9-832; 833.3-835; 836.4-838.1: 0.03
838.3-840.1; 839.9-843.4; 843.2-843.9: -0.08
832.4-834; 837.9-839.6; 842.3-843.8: 0.02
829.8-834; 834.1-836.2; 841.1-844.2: -0.01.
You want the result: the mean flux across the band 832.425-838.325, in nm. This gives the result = 12.6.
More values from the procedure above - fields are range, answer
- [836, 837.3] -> 12.7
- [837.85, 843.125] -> 12.5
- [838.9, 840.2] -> 12.4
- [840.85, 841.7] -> 12.6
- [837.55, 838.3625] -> 12.4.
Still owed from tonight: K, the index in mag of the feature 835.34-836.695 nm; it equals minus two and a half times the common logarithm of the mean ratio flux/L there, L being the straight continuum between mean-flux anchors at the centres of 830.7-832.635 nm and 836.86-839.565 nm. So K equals -0.02 mag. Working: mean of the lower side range 12.7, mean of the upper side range 12.4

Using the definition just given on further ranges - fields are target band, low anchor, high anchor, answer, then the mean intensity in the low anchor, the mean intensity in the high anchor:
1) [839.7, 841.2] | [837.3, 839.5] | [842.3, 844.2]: -0.020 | 12.4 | 12.3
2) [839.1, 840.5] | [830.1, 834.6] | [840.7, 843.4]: 0.005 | 12.6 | 12.5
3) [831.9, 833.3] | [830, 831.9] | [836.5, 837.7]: 0.013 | 12.7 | 12.7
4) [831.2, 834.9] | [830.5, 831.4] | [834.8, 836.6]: 0.011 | 12.7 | 12.7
